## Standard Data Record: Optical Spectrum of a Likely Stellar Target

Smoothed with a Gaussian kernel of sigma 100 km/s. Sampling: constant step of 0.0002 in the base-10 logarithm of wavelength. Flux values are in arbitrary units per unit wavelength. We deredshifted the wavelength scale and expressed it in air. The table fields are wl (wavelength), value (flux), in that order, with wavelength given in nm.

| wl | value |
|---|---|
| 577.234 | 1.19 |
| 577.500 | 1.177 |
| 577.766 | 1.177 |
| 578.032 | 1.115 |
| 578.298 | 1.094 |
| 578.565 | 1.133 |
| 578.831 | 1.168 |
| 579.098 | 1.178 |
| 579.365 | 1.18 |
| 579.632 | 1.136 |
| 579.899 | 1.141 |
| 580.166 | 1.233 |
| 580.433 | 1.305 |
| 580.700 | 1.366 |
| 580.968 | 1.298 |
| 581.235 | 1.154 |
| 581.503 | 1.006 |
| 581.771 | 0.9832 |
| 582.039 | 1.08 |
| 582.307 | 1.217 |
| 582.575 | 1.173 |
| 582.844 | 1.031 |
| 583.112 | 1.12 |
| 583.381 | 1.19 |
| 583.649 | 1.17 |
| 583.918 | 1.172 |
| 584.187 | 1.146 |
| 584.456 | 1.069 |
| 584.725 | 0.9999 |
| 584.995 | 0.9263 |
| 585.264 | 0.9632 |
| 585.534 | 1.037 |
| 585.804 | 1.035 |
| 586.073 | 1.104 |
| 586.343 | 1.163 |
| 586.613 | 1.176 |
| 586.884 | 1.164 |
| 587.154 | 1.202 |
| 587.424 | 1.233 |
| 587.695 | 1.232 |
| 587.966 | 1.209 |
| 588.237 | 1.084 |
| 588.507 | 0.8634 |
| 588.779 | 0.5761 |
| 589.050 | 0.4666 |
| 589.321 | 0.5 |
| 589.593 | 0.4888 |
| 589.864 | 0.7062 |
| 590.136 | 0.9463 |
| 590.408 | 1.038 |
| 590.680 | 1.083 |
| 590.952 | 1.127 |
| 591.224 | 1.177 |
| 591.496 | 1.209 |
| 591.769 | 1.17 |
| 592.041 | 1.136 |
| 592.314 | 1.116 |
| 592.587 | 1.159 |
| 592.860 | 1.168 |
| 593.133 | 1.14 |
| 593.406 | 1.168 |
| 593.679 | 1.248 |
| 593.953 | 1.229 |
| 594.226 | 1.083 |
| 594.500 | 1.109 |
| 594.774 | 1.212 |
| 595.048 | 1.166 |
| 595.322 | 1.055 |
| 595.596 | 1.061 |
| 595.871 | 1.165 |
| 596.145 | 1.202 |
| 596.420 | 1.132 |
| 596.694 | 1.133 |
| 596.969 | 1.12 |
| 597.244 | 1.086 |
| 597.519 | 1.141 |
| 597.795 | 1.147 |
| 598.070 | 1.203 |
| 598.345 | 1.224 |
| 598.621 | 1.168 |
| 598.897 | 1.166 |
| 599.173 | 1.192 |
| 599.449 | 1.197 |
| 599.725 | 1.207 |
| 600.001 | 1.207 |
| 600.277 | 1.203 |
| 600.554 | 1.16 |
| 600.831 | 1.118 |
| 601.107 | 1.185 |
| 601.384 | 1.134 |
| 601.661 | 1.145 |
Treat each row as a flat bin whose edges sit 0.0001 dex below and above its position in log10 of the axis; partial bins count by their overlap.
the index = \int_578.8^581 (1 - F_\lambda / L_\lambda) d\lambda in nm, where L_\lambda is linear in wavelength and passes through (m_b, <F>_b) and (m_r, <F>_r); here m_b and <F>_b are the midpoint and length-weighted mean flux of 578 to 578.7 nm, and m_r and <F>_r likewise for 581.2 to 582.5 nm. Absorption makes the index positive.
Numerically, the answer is -0.24 nm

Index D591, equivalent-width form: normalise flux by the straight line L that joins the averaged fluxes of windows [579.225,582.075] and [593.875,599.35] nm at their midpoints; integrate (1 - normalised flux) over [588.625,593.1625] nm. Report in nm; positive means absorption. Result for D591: 0.82 nm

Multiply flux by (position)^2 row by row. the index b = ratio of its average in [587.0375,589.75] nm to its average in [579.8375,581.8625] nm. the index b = 0.76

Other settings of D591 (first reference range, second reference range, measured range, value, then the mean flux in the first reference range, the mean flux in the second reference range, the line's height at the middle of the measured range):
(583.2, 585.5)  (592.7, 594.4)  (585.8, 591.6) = 0.69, 1.08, 1.17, 1.12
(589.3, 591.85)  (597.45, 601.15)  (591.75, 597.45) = -0.46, 0.96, 1.18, 1.06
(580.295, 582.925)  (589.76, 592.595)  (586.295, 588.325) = -0.13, 1.16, 1.08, 1.11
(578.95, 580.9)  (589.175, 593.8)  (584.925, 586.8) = 0.10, 1.22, 1.03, 1.12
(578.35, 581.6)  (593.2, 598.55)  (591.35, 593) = 0.00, 1.19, 1.15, 1.16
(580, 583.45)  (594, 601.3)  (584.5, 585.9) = 0.20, 1.17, 1.16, 1.16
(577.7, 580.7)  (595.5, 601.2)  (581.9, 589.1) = 0.61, 1.18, 1.16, 1.17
